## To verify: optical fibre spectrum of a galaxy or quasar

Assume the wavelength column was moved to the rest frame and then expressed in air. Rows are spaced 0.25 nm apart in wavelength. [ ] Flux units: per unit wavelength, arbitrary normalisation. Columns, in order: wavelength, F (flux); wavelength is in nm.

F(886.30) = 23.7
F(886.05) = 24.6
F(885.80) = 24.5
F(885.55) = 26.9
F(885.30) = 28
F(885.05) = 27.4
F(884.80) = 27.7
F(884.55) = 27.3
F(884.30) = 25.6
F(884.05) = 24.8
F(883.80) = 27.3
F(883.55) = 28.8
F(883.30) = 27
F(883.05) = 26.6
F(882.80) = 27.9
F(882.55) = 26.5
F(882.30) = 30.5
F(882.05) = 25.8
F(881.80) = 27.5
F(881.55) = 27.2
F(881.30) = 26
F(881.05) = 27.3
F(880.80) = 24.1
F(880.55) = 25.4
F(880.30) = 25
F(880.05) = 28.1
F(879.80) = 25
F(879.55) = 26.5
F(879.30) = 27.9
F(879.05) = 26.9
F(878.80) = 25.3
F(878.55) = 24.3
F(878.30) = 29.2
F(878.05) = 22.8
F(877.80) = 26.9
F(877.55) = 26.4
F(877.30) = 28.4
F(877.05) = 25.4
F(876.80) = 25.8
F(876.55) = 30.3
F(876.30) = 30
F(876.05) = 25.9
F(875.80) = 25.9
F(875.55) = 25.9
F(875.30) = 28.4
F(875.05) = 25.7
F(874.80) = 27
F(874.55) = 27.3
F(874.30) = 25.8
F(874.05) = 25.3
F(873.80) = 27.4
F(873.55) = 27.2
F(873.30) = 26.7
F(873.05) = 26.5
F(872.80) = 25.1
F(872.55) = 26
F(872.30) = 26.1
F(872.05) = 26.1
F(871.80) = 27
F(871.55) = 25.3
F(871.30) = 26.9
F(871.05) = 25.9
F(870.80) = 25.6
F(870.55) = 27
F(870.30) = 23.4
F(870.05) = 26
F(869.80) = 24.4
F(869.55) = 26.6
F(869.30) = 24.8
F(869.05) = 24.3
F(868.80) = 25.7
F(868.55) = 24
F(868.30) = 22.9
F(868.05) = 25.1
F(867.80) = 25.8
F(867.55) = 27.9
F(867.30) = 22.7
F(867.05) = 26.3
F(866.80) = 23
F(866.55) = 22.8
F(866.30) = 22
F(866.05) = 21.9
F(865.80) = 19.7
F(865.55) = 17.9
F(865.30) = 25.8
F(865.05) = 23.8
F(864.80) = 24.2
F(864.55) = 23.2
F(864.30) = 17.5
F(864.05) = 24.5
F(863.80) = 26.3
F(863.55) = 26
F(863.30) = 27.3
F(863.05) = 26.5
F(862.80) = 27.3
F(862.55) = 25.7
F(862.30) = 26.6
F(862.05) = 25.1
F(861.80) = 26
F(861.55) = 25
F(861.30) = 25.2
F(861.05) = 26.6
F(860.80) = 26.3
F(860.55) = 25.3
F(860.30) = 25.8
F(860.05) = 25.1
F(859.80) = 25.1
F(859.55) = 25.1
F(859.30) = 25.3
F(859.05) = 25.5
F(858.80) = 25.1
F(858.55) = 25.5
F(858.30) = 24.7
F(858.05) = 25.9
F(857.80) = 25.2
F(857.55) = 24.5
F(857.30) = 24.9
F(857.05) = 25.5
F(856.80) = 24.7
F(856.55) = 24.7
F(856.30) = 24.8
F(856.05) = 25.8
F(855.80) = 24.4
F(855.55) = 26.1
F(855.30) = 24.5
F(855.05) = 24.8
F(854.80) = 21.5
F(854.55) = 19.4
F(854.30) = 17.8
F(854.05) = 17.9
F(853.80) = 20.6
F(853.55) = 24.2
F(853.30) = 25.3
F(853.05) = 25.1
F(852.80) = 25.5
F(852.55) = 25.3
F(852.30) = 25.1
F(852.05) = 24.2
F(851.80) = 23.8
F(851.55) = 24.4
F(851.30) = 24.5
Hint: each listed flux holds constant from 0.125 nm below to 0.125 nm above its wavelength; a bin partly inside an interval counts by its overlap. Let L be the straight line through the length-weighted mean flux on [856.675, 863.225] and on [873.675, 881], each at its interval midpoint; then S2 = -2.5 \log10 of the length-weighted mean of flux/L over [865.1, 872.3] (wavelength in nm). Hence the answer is 0.06 mag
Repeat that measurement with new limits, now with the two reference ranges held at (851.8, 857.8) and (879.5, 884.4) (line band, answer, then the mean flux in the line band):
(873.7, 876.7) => -0.05 mag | 27.1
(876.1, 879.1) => -0.02 mag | 26.8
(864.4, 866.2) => 0.12 mag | 22.3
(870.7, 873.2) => -0.02 mag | 26.1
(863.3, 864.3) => 0.00 mag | 24.8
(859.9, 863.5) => -0.06 mag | 26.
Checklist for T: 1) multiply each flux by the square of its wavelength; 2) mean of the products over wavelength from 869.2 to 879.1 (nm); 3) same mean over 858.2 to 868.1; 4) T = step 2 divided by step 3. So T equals 1.10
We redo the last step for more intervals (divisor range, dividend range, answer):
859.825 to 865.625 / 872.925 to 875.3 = 1.10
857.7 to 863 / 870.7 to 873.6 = 1.05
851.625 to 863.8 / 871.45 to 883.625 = 1.13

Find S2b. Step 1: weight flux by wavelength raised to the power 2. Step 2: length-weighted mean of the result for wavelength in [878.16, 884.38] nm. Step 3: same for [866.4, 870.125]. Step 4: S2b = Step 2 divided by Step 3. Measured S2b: 1.11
